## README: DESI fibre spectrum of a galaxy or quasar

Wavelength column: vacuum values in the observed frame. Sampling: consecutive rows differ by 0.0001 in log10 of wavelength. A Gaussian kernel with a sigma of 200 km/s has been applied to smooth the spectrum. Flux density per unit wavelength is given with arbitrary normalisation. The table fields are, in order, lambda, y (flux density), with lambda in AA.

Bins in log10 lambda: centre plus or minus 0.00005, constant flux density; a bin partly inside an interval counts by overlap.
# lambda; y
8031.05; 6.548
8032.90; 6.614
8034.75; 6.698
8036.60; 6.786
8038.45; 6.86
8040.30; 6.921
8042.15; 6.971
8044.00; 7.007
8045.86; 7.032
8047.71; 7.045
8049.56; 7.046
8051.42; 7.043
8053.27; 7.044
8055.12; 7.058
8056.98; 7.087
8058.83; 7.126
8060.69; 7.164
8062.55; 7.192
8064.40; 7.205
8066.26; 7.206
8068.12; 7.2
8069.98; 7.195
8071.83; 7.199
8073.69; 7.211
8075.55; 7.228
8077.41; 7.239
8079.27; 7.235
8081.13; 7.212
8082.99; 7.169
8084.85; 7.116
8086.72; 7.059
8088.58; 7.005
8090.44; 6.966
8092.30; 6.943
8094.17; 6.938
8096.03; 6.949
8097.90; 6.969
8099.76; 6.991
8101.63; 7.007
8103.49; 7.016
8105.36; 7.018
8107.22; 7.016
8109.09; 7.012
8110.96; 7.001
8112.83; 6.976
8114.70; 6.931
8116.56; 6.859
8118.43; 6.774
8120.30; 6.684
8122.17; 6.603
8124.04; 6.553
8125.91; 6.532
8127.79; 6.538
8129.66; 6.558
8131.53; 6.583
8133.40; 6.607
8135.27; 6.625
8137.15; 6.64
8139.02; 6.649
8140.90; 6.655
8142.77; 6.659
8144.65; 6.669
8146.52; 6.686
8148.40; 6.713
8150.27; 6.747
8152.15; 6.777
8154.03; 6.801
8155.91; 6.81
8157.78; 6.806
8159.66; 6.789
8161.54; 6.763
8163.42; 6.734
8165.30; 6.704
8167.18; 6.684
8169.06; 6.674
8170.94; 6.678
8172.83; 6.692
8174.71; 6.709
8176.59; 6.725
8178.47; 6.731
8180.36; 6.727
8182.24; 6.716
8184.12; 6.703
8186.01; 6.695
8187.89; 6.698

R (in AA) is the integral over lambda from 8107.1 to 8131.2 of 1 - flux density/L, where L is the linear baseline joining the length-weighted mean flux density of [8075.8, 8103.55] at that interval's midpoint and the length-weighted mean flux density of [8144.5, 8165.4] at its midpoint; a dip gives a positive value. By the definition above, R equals 0.6 AA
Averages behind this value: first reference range 7.06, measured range 6.76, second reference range 6.76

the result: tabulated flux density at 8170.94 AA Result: 6.678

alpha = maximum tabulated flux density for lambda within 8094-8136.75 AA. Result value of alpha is 7.018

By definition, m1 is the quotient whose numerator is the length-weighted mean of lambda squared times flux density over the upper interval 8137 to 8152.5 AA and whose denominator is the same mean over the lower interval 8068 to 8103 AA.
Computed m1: 0.96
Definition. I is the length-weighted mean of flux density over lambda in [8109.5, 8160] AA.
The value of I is 6.71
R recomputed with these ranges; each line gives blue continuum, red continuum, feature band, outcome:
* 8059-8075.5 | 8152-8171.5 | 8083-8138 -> 1.1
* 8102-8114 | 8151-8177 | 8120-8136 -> 0.8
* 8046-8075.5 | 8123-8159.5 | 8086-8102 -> -0.1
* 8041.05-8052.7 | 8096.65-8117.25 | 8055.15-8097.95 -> -0.7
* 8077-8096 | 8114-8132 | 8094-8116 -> -0.4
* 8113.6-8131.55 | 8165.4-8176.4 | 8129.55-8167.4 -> -0.1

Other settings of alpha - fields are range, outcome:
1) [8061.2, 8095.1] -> 7.239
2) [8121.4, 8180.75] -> 6.81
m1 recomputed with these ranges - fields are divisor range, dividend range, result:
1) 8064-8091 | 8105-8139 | 0.95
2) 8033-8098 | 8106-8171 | 0.97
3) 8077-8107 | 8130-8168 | 0.96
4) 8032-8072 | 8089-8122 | 1.00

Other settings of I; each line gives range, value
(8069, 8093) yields 7.14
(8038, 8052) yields 6.99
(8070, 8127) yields 6.98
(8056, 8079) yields 7.19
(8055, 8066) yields 7.15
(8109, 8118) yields 6.94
